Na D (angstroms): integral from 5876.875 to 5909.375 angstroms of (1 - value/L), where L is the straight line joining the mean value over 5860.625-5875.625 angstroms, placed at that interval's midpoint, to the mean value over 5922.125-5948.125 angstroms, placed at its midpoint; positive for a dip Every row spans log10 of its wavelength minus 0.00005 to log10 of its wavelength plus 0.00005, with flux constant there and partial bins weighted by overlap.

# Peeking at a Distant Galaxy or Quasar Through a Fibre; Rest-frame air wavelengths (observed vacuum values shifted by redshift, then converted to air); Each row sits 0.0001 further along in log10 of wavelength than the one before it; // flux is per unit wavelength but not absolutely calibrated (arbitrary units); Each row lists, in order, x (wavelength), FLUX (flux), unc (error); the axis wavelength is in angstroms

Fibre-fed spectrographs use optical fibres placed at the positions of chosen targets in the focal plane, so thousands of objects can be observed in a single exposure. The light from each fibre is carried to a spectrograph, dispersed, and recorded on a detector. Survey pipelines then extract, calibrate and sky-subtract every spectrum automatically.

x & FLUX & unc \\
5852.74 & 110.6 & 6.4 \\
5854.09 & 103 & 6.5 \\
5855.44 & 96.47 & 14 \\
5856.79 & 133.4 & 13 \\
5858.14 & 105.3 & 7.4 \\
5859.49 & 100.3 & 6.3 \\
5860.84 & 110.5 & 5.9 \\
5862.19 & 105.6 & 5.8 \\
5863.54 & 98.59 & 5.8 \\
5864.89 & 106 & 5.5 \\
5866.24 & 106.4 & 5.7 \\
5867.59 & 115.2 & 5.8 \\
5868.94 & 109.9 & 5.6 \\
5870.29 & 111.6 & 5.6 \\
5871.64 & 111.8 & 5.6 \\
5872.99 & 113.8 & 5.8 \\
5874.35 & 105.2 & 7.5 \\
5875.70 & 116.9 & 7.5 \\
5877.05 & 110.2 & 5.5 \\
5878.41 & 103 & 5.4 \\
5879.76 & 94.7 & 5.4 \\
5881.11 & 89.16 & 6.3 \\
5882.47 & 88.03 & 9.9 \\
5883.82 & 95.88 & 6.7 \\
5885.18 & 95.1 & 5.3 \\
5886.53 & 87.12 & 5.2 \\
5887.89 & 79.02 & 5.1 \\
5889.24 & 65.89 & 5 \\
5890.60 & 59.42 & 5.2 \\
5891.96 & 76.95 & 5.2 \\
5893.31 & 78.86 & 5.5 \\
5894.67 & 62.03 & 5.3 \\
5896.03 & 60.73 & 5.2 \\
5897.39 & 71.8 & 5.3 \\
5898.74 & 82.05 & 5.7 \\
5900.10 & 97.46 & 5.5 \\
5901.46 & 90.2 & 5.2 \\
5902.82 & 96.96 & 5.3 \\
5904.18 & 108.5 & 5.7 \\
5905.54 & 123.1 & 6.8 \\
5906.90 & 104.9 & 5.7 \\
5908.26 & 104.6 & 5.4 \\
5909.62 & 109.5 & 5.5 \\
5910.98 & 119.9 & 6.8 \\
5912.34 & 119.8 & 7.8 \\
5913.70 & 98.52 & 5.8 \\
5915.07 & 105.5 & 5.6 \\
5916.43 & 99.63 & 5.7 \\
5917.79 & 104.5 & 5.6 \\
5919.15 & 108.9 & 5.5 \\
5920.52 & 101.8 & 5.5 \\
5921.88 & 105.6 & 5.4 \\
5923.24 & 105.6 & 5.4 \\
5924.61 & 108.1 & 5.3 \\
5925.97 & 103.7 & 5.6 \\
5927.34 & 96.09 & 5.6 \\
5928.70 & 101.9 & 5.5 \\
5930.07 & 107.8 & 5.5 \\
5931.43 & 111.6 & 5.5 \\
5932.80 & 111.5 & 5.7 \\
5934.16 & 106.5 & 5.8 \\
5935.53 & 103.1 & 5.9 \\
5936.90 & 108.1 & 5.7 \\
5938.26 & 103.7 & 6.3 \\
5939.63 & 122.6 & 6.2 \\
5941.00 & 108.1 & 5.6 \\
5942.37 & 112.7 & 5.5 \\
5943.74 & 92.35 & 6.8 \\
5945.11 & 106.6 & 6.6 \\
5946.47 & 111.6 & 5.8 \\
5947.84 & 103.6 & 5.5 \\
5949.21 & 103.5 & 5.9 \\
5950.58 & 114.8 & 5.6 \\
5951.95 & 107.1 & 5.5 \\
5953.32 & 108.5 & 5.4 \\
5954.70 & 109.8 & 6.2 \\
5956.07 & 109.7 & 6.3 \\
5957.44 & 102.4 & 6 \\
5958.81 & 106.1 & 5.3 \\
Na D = 5.9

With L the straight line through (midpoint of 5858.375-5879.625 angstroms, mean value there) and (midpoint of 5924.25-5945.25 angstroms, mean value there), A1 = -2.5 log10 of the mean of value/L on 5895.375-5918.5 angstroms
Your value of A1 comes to 0.07 mag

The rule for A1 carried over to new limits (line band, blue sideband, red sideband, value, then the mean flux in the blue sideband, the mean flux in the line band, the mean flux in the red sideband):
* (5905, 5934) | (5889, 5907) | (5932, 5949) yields -0.12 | 84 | 107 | 107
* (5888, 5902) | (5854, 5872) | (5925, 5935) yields 0.39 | 108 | 74.6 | 106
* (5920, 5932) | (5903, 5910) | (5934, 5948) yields 0.03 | 109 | 105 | 107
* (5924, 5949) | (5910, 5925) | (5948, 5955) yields 0.01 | 107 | 107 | 108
